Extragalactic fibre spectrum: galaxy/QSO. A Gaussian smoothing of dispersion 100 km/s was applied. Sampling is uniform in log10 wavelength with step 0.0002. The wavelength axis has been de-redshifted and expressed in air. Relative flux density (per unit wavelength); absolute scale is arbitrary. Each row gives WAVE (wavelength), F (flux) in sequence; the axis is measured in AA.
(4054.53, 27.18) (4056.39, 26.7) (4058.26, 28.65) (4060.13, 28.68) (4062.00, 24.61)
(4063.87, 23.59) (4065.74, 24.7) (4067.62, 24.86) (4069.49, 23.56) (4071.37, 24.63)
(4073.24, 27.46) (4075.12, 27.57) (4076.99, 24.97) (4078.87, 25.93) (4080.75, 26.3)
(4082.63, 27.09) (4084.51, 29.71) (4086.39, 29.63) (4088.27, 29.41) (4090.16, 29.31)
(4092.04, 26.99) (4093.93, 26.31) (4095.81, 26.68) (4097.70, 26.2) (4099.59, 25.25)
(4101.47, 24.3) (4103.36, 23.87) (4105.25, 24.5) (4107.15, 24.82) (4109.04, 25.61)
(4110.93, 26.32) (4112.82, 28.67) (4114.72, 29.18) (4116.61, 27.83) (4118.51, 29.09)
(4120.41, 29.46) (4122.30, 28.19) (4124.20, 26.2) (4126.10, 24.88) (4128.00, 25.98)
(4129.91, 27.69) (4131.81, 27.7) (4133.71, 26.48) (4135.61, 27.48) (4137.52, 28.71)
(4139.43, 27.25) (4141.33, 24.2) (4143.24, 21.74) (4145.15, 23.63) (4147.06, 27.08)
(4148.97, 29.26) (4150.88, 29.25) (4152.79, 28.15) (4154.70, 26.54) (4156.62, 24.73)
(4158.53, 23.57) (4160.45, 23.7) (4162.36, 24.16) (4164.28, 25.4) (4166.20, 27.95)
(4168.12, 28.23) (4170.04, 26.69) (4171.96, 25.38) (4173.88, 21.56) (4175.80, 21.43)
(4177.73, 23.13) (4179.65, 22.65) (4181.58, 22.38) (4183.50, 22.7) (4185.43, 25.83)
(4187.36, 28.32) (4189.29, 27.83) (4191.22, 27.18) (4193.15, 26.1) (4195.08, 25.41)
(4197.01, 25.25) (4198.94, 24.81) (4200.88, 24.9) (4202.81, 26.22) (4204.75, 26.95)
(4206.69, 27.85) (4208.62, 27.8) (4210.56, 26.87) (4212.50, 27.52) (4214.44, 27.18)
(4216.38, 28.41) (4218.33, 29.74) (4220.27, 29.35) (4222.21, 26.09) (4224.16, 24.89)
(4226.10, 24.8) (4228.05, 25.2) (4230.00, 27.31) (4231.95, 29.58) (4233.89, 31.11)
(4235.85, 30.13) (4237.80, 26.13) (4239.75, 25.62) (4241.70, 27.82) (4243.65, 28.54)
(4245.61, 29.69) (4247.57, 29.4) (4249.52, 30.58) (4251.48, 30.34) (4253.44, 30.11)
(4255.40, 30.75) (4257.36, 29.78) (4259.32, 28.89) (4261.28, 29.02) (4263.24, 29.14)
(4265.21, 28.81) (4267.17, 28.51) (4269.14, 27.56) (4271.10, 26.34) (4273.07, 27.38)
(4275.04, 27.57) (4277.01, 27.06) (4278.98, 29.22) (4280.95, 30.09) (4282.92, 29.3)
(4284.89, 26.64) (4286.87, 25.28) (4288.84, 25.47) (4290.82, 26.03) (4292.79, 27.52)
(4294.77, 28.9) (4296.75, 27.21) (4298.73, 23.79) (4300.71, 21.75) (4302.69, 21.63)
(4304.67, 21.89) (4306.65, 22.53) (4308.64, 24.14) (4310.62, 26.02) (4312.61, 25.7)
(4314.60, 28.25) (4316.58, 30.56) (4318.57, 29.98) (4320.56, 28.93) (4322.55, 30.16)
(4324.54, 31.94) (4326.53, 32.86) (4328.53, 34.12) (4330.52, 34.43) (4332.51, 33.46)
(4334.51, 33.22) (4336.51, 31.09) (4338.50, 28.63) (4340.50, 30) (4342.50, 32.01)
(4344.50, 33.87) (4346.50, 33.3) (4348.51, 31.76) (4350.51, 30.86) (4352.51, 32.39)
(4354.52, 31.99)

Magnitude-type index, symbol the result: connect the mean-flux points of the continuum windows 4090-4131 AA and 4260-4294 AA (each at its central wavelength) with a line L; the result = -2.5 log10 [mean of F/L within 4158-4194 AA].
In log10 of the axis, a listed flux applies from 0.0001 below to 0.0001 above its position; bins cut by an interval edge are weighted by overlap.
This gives 0.09 mag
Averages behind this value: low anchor 26.7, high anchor 27.7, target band 25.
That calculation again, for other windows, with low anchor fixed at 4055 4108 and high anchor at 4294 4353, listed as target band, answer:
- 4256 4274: 0.00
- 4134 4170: 0.04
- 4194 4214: 0.05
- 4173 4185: 0.22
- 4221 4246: 0.03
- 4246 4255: -0.07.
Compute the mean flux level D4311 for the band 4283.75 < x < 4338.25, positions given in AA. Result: 27.9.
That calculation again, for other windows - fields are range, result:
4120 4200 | 25.8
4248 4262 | 29.9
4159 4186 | 24.3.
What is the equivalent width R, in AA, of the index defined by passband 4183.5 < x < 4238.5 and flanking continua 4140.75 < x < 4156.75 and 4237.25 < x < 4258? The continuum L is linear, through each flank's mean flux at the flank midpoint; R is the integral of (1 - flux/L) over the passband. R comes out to 1.86 AA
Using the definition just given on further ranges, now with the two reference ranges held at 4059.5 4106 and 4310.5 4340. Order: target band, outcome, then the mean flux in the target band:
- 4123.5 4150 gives 0.9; 26.3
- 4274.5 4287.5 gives 0.9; 28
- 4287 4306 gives 3.4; 24.9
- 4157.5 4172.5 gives 1.2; 25.6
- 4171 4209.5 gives 4.2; 25.2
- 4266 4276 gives 0.8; 27.5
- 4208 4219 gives 0.3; 27.9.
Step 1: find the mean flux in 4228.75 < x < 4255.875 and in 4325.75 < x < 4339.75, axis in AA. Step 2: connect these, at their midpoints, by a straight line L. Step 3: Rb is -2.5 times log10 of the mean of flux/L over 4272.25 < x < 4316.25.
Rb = 0.19 mag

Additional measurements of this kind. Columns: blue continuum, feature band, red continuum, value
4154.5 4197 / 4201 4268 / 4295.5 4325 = -0.11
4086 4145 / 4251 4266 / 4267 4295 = -0.09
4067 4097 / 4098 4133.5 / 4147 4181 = -0.01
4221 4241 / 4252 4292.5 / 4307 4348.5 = 0.02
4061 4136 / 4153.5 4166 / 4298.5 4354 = 0.10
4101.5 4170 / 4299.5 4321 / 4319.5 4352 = 0.22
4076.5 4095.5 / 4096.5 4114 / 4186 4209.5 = 0.08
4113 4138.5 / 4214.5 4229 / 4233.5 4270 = 0.07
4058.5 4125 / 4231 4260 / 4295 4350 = -0.04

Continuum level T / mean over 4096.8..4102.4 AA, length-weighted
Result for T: 25.3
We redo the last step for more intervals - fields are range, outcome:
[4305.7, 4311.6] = 24.2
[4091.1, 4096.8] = 26.7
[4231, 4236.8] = 30.3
